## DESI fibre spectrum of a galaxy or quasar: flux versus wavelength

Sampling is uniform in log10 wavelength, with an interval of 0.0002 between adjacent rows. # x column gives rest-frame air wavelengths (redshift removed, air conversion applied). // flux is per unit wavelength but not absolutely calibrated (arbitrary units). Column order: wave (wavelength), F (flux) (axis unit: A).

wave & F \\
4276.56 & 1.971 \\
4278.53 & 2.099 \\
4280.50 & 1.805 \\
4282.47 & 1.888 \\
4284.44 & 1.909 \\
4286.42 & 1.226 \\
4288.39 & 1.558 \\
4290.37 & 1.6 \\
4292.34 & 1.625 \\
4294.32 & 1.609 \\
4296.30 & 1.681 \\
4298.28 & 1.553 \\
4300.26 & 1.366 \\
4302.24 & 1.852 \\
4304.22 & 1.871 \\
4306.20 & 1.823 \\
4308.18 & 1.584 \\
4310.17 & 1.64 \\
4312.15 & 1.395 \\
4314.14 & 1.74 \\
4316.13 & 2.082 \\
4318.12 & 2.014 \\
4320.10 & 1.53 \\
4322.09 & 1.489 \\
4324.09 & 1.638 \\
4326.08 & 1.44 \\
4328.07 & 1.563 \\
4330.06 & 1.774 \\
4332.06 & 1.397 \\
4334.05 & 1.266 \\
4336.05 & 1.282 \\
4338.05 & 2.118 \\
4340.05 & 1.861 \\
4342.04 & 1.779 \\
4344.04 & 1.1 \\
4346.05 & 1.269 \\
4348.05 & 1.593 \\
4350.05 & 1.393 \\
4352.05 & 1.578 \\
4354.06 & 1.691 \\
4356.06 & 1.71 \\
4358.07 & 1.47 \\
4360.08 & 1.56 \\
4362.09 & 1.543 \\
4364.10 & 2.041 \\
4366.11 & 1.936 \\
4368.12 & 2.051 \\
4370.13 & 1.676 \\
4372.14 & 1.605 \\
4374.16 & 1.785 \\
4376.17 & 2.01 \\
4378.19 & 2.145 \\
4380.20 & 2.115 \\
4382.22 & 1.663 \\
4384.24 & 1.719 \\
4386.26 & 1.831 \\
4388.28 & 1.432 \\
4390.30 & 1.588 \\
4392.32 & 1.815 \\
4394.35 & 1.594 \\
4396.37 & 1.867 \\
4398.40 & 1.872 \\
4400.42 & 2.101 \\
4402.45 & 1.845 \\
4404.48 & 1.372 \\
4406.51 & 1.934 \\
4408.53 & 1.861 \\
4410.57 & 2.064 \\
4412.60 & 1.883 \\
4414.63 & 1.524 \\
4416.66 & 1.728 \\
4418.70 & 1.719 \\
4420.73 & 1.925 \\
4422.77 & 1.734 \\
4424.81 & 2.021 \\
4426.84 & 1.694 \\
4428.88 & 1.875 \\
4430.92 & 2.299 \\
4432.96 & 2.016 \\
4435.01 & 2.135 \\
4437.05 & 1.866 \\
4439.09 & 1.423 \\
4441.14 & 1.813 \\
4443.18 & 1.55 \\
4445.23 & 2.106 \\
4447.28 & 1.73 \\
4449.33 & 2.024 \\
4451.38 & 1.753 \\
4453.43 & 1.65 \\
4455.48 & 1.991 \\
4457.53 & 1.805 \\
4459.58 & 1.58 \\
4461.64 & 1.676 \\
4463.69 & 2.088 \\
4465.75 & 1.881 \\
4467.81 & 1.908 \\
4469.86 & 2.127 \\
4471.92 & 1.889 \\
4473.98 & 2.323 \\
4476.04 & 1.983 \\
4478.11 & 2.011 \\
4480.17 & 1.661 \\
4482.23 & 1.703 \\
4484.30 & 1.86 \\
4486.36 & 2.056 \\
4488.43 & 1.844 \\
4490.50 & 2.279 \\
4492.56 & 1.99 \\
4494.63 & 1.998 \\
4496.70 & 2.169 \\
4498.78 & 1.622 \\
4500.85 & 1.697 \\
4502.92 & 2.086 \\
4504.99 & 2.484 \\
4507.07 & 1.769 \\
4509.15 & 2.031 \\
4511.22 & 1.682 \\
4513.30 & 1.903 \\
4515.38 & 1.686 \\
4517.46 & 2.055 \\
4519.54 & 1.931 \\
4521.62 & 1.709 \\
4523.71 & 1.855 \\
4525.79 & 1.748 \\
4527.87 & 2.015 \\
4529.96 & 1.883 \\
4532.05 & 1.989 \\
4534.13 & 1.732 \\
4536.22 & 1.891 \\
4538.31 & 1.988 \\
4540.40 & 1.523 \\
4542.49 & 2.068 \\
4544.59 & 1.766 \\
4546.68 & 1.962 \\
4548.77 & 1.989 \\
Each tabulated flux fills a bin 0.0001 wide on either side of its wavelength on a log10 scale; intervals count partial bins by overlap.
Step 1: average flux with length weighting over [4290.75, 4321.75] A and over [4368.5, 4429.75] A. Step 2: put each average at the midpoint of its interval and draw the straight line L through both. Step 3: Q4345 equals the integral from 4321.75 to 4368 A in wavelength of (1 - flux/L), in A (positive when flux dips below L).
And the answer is 3.7 A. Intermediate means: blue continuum 1.69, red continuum 1.8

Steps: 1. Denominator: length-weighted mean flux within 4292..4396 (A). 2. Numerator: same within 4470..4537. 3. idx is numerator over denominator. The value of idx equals 1.2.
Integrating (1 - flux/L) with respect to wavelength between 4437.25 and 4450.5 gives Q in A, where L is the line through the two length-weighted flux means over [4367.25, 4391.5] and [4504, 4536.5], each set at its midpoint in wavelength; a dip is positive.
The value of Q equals 0.47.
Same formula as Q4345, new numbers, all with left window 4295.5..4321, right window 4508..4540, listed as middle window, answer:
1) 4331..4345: 1.5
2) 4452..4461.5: 0.3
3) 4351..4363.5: 1.0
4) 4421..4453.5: -1.1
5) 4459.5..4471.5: -0.5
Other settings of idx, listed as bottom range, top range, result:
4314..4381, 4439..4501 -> 1.12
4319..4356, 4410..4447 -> 1.19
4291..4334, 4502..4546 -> 1.15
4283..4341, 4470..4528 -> 1.18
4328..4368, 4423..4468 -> 1.15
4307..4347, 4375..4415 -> 1.14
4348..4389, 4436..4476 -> 1.06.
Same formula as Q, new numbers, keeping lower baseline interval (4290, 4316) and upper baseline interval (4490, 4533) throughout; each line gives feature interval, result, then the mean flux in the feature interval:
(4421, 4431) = -0.4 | 1.89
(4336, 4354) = 1.4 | 1.57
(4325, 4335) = 1.2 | 1.49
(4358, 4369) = -0.3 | 1.79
